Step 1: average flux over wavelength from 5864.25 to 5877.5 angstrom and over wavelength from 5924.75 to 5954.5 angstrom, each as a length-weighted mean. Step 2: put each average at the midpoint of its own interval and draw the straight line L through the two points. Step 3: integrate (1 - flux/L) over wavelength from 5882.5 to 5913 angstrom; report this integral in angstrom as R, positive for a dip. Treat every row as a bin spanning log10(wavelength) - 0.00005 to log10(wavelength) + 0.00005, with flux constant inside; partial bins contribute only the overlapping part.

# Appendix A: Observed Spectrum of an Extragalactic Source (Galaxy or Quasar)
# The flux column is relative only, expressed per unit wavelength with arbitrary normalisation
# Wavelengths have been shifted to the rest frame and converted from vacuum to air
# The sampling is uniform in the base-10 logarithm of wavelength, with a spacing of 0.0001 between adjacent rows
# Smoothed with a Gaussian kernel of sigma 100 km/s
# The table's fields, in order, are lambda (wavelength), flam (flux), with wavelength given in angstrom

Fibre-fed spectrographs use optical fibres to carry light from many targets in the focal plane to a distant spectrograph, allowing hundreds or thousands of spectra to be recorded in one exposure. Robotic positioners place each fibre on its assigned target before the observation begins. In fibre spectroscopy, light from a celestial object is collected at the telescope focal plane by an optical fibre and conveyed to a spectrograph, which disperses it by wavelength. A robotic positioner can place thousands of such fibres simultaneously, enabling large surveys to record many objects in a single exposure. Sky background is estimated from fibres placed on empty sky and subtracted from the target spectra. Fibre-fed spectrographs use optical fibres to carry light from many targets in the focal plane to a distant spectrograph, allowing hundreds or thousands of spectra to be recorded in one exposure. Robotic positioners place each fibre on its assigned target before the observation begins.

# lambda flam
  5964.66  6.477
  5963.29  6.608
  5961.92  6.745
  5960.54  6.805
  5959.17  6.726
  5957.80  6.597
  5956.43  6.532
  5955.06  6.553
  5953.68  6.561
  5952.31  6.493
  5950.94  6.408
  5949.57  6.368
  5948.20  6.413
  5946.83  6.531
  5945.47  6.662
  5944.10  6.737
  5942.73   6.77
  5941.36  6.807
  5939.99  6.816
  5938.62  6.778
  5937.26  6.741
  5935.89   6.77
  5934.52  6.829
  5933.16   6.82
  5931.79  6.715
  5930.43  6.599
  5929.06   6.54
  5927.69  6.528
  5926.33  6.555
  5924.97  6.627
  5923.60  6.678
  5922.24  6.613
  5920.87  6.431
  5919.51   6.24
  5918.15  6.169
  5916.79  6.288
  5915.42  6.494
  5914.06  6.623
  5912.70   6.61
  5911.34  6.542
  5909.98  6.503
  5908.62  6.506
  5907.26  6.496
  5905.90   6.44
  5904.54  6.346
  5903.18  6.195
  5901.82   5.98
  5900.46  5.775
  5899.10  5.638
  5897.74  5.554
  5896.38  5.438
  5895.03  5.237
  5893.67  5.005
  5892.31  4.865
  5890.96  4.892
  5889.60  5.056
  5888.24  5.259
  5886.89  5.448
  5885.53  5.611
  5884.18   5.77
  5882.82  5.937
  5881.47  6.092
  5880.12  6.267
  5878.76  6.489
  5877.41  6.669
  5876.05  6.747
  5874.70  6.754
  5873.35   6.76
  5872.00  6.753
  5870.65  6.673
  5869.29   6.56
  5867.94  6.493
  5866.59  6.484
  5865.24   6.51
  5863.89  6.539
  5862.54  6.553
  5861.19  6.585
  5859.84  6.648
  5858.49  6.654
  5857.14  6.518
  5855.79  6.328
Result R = 3.96 angstrom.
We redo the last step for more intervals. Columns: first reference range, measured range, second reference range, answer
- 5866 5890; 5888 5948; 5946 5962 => 1.2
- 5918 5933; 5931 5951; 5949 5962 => -0.4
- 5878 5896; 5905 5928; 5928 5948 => -1.0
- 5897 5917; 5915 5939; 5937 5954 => -0.5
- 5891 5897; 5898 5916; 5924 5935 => -2.0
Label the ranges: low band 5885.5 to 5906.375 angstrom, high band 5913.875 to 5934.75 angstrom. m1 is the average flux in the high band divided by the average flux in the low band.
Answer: 1.18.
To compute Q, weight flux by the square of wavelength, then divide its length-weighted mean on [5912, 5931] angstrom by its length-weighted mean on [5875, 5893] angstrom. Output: 1.14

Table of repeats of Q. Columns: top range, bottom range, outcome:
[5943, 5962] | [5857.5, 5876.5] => 1.02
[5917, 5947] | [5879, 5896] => 1.23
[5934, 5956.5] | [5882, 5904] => 1.23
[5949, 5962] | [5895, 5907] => 1.13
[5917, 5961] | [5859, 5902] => 1.12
